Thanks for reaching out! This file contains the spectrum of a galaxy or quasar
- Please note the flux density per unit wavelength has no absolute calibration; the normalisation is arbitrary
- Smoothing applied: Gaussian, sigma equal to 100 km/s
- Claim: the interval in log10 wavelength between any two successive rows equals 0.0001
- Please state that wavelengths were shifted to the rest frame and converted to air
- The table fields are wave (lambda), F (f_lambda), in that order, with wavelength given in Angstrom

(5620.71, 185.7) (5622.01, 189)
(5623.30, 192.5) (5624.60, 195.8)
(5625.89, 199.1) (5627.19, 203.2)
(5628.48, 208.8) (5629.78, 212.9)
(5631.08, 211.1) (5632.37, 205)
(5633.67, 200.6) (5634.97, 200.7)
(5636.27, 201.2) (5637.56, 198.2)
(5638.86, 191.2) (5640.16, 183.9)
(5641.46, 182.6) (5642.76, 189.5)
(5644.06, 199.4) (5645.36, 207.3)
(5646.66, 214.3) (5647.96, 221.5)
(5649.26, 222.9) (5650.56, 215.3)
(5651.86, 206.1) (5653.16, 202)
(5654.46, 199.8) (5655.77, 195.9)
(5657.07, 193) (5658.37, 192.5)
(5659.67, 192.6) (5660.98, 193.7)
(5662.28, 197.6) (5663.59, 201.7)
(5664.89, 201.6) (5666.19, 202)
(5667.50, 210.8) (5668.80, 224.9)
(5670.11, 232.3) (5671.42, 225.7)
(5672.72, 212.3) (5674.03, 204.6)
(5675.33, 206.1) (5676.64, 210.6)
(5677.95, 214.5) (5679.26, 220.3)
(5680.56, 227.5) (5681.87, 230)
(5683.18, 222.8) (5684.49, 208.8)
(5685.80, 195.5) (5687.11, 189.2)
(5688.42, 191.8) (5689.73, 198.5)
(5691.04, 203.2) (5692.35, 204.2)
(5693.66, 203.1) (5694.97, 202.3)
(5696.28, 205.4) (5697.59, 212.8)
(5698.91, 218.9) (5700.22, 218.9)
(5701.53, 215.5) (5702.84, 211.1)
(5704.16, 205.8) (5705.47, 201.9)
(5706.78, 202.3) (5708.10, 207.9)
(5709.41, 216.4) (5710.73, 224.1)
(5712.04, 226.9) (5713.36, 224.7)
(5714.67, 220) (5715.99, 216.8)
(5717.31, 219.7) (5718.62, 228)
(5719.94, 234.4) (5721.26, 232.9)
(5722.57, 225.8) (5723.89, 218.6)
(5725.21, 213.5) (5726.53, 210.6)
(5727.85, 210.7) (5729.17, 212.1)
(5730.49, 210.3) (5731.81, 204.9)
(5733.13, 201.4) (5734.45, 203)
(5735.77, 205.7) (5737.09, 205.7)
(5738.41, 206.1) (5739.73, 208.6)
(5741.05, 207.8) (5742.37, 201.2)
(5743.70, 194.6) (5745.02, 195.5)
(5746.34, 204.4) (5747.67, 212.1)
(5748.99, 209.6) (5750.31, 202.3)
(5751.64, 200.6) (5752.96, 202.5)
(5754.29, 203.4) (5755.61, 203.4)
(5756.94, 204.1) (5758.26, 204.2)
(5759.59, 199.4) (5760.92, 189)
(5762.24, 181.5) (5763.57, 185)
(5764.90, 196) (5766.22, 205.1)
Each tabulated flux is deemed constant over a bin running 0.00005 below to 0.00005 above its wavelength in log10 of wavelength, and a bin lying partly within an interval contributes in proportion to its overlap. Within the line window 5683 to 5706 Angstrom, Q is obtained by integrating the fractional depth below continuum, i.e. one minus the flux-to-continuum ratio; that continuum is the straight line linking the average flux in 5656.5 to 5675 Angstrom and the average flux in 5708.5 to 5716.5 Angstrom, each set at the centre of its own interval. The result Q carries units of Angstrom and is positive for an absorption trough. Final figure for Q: 1.0 Angstrom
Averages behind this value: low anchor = 206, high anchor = 221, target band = 206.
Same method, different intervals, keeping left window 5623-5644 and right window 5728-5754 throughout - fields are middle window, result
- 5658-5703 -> -1.67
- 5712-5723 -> -1.19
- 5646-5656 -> -0.54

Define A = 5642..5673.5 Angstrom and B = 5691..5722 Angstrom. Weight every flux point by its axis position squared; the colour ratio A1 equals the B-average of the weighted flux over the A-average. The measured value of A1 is 1.06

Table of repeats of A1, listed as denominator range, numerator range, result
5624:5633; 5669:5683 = 1.08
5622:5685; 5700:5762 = 1.05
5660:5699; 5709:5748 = 1.04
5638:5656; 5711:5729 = 1.12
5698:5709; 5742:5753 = 0.98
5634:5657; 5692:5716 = 1.08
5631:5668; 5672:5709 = 1.05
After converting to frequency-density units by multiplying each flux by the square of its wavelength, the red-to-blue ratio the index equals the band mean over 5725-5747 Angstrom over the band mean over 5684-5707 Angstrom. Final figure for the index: 1.02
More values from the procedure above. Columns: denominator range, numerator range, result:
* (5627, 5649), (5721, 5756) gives 1.06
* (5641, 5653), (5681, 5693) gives 1.01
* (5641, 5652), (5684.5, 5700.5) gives 1.00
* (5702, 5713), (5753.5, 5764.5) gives 0.94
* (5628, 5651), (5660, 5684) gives 1.06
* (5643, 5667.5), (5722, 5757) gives 1.05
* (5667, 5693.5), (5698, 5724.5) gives 1.04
